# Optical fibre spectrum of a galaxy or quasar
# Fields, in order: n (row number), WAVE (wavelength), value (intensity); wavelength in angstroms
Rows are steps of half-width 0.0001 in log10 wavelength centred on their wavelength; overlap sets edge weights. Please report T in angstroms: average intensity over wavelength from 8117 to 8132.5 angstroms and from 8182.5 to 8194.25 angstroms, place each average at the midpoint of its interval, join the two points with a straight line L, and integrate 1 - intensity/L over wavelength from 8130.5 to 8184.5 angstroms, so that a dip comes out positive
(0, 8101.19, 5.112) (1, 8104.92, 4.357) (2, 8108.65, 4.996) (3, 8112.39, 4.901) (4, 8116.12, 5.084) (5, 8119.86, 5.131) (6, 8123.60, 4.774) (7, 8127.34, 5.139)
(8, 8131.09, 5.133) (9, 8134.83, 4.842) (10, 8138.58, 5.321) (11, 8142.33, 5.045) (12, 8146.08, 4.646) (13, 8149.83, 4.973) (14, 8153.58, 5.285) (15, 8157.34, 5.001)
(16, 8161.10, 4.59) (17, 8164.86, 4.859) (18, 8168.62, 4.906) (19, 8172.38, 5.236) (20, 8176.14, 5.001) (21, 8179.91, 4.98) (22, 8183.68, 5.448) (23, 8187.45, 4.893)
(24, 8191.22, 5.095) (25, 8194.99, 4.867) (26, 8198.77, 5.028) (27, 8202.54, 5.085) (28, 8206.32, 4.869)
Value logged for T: 0.7 angstroms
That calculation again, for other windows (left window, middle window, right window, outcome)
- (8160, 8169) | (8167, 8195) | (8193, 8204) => -1.1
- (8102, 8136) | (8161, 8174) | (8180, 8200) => 0.2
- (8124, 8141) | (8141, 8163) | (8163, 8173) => 0.4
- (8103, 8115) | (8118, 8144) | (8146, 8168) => -1.2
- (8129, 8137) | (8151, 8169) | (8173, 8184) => 0.5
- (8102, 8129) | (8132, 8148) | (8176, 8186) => 0.1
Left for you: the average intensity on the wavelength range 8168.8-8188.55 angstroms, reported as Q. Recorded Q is 5.1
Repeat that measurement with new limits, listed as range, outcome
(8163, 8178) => 5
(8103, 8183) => 4.97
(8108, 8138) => 5.01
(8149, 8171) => 4.94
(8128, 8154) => 5.03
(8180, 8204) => 5.06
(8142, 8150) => 4.84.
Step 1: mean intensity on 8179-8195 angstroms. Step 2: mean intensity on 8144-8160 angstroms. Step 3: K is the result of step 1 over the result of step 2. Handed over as 1.0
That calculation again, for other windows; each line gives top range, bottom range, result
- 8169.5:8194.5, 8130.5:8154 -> 1.01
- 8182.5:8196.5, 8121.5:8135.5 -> 1.02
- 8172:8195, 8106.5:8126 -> 1.02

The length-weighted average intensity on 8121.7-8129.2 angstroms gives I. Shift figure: 4.96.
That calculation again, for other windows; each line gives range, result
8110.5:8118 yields 4.99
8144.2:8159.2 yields 4.98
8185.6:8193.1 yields 5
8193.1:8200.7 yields 4.95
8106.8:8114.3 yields 4.95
